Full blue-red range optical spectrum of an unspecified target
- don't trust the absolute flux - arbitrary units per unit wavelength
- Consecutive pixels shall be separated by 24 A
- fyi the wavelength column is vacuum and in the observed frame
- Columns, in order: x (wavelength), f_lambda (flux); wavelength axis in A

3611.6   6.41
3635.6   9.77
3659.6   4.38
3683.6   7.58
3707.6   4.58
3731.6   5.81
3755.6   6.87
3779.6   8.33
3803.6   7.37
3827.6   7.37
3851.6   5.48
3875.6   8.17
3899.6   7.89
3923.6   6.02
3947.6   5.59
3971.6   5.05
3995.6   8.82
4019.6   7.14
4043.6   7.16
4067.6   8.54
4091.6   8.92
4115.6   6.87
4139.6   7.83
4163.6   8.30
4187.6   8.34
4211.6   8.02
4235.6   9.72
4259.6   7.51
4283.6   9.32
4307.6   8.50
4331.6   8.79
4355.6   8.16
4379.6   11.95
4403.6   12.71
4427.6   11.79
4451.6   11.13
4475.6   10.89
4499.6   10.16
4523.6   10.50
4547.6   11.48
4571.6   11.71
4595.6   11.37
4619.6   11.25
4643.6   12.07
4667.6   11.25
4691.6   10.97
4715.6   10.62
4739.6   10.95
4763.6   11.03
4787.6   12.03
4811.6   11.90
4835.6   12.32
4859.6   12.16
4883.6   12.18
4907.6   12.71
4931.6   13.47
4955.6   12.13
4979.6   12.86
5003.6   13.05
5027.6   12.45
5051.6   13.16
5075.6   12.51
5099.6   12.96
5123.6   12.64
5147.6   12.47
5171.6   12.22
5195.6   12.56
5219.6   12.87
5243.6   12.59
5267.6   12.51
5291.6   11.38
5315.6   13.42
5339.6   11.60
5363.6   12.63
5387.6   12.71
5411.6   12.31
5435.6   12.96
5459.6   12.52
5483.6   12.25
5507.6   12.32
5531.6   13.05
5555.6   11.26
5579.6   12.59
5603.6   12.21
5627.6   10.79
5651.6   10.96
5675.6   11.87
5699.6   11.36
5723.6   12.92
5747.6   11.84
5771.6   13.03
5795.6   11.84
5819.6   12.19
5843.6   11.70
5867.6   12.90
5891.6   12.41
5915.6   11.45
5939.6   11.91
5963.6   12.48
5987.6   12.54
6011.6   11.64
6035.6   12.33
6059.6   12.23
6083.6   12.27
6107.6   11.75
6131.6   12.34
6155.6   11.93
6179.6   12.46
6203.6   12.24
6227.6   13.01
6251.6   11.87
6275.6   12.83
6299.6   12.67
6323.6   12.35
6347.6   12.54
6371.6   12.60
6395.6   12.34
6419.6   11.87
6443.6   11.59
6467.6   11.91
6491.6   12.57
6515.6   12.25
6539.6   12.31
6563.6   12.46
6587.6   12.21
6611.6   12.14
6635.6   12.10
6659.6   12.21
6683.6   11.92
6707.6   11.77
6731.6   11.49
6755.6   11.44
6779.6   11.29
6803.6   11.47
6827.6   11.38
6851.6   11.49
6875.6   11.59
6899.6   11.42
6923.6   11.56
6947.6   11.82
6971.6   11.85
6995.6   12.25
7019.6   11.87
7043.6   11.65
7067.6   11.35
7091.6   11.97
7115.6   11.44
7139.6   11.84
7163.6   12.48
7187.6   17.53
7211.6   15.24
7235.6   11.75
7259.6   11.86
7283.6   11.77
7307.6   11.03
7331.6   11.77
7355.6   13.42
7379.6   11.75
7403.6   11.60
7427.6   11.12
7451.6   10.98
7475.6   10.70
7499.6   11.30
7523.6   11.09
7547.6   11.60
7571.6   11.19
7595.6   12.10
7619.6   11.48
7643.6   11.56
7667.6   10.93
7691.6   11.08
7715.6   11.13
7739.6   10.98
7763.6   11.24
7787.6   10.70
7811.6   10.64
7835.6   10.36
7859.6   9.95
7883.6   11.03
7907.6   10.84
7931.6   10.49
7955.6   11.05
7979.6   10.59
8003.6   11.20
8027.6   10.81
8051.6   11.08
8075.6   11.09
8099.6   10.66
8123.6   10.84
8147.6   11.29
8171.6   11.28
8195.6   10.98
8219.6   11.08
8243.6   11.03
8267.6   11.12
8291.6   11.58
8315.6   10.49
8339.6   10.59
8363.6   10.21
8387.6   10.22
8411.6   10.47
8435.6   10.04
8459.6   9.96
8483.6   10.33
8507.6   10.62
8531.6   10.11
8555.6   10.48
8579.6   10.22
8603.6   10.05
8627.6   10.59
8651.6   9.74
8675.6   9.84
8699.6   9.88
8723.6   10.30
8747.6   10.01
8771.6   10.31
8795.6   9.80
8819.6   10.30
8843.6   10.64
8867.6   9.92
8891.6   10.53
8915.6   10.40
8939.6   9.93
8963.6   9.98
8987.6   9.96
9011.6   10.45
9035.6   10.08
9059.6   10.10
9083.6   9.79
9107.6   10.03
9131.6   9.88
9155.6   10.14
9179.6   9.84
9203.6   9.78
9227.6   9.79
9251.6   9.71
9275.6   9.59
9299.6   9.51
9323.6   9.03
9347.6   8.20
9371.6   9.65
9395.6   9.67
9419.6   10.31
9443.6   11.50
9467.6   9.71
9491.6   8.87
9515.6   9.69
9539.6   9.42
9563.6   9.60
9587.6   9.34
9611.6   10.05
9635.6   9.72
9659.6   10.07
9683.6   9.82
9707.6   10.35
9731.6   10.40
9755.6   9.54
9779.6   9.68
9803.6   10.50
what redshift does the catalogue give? 0.094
